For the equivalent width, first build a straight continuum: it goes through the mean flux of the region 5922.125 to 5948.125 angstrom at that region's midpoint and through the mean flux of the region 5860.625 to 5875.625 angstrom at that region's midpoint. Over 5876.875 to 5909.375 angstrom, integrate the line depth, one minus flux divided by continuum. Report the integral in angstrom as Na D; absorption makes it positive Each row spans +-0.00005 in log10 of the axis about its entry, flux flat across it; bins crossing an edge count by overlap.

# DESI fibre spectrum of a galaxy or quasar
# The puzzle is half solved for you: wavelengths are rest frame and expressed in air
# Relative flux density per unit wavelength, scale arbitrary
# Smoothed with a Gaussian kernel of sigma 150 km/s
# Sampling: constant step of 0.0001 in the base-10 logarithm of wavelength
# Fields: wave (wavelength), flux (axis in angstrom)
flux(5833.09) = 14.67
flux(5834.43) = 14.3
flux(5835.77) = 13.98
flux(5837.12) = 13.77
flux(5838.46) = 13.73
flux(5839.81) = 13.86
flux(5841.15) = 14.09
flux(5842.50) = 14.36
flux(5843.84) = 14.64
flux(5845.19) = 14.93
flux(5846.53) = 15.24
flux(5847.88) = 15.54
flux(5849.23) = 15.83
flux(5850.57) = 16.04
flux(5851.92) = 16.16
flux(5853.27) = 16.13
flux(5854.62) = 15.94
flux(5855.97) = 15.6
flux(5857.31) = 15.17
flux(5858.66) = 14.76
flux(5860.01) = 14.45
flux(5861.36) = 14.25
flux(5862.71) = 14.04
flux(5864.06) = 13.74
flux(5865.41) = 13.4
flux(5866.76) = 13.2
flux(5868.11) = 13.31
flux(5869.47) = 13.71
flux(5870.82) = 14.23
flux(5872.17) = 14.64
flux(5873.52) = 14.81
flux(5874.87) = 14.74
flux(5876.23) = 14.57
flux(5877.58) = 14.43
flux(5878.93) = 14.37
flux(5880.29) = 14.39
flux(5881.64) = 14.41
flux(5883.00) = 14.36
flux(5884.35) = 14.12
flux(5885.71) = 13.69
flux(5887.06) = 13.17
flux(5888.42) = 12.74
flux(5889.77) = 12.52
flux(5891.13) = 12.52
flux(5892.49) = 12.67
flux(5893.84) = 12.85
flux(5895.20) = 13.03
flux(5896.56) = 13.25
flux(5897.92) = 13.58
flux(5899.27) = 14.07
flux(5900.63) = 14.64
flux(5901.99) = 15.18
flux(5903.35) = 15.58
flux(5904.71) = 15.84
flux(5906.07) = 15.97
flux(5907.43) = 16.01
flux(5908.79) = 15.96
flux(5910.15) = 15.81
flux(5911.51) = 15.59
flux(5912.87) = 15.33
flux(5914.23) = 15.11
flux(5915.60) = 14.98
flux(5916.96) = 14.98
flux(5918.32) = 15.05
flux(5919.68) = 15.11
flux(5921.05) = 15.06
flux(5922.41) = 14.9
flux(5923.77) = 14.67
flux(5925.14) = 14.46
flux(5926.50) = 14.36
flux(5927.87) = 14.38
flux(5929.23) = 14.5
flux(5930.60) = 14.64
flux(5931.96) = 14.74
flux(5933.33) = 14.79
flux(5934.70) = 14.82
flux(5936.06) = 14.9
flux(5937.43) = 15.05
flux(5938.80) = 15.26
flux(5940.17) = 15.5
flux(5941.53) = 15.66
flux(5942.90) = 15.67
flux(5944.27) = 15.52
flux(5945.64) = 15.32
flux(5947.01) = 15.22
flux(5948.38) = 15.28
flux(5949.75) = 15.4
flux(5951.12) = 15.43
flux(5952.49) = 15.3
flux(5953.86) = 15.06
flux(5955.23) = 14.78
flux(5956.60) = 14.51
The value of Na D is 0.5 angstrom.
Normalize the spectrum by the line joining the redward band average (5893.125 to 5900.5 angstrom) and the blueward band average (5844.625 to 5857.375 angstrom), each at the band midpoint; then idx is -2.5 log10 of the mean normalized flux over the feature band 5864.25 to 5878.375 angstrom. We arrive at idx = 0.05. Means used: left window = 15.7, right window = 13.5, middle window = 14.1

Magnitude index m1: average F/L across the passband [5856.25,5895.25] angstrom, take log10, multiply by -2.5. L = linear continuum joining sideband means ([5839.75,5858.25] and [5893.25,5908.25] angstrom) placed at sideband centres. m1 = 0.08 mag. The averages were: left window 15.3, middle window 13.9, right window 14.6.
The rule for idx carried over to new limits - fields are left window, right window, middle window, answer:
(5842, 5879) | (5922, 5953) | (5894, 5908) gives 0.02 mag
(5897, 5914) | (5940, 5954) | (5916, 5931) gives 0.04 mag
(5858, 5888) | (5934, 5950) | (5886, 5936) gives 0.02 mag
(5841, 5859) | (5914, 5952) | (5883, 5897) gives 0.16 mag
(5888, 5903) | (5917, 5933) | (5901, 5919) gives -0.10 mag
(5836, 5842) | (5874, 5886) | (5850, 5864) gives -0.08 mag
